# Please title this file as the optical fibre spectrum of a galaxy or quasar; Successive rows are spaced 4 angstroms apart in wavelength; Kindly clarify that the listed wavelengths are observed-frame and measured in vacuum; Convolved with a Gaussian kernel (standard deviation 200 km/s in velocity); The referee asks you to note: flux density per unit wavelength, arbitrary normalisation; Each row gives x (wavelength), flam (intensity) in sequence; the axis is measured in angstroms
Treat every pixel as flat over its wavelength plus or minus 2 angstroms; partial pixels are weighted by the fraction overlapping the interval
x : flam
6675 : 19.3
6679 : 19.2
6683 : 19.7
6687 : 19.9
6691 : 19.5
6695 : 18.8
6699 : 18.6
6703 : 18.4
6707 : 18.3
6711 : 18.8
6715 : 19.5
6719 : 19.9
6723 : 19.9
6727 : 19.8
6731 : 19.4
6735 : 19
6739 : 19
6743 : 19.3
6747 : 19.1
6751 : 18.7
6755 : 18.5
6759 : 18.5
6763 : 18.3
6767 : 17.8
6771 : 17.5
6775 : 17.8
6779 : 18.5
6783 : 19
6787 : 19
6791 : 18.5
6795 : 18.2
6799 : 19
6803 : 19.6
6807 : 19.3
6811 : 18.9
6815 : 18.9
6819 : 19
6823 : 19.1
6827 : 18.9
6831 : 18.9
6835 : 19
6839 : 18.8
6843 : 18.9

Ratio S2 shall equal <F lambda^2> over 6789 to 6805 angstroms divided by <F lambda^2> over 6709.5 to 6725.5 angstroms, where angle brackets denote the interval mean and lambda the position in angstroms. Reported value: 0.99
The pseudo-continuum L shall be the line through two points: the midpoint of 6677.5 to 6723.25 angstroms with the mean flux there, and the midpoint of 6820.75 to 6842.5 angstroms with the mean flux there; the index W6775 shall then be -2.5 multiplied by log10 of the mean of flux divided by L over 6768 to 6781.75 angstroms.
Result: 0.06 mag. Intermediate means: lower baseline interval 19.2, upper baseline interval 18.9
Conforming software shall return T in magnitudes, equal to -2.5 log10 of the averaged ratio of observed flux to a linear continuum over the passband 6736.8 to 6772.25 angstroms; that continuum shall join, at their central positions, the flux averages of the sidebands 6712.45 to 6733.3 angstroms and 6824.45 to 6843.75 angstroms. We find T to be 0.05 mag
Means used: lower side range 19.7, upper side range 18.9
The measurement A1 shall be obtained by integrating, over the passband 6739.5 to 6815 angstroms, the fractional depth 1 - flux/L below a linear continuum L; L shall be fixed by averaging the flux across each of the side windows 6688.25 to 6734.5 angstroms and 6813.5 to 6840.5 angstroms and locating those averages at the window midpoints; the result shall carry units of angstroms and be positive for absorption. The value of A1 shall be 1.6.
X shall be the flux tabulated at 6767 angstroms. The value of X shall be 17.8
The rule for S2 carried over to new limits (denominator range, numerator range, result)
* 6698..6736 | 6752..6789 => 0.97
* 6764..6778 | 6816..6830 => 1.08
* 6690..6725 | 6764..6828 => 1.01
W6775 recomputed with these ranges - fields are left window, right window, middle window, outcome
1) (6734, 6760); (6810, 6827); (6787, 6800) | 0.02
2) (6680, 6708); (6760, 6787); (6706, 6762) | -0.03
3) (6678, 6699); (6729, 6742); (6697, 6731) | 0.00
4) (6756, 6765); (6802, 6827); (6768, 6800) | 0.02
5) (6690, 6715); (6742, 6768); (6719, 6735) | -0.05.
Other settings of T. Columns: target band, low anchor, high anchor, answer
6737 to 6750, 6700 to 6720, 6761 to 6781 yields -0.04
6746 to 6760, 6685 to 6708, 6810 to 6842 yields 0.01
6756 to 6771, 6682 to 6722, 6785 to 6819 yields 0.05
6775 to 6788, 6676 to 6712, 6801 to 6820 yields 0.03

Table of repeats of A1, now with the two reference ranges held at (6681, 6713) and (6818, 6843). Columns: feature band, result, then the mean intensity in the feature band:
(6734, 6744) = -0.06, 19.1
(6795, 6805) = -0.06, 19.1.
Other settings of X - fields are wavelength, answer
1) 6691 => 19.5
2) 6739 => 19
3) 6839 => 18.8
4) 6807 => 19.3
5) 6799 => 19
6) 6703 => 18.4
